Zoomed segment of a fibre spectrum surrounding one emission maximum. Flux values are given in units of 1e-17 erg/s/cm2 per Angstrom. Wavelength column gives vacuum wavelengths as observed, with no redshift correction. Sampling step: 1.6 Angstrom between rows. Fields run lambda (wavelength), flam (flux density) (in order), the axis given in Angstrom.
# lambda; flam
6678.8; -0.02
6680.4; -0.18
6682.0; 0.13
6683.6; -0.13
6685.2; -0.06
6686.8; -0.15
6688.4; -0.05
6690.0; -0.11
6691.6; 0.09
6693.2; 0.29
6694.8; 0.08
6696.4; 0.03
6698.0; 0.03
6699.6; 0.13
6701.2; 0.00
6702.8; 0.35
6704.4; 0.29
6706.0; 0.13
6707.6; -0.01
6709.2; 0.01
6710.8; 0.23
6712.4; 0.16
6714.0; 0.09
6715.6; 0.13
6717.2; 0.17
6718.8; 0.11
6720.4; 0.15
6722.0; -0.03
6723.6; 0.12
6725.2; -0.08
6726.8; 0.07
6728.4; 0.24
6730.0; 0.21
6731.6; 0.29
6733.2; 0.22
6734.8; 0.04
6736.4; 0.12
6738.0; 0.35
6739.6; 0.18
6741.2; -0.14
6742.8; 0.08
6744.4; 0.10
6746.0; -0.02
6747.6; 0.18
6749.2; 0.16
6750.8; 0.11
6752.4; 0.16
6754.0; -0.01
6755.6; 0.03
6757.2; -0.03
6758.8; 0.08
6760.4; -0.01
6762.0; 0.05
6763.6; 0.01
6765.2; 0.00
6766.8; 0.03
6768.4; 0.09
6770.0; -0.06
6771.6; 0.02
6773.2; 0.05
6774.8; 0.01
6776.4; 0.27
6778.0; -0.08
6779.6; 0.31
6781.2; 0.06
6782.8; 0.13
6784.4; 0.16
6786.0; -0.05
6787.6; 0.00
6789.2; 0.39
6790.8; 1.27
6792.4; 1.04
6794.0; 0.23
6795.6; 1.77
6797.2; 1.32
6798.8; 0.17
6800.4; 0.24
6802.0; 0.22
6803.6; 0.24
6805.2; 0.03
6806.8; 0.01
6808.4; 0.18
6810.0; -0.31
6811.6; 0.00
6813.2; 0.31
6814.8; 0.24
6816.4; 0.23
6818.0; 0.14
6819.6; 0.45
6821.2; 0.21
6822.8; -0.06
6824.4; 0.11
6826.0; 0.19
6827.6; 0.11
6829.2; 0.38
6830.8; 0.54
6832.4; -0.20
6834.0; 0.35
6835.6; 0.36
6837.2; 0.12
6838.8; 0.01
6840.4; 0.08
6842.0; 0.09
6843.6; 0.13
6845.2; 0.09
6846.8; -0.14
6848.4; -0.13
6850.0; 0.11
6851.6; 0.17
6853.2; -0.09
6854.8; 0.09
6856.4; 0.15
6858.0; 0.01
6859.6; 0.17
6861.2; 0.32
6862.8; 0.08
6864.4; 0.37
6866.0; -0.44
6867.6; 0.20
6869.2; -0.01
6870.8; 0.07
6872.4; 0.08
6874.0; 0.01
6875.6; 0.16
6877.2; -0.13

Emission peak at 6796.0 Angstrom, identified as [O II] 3727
